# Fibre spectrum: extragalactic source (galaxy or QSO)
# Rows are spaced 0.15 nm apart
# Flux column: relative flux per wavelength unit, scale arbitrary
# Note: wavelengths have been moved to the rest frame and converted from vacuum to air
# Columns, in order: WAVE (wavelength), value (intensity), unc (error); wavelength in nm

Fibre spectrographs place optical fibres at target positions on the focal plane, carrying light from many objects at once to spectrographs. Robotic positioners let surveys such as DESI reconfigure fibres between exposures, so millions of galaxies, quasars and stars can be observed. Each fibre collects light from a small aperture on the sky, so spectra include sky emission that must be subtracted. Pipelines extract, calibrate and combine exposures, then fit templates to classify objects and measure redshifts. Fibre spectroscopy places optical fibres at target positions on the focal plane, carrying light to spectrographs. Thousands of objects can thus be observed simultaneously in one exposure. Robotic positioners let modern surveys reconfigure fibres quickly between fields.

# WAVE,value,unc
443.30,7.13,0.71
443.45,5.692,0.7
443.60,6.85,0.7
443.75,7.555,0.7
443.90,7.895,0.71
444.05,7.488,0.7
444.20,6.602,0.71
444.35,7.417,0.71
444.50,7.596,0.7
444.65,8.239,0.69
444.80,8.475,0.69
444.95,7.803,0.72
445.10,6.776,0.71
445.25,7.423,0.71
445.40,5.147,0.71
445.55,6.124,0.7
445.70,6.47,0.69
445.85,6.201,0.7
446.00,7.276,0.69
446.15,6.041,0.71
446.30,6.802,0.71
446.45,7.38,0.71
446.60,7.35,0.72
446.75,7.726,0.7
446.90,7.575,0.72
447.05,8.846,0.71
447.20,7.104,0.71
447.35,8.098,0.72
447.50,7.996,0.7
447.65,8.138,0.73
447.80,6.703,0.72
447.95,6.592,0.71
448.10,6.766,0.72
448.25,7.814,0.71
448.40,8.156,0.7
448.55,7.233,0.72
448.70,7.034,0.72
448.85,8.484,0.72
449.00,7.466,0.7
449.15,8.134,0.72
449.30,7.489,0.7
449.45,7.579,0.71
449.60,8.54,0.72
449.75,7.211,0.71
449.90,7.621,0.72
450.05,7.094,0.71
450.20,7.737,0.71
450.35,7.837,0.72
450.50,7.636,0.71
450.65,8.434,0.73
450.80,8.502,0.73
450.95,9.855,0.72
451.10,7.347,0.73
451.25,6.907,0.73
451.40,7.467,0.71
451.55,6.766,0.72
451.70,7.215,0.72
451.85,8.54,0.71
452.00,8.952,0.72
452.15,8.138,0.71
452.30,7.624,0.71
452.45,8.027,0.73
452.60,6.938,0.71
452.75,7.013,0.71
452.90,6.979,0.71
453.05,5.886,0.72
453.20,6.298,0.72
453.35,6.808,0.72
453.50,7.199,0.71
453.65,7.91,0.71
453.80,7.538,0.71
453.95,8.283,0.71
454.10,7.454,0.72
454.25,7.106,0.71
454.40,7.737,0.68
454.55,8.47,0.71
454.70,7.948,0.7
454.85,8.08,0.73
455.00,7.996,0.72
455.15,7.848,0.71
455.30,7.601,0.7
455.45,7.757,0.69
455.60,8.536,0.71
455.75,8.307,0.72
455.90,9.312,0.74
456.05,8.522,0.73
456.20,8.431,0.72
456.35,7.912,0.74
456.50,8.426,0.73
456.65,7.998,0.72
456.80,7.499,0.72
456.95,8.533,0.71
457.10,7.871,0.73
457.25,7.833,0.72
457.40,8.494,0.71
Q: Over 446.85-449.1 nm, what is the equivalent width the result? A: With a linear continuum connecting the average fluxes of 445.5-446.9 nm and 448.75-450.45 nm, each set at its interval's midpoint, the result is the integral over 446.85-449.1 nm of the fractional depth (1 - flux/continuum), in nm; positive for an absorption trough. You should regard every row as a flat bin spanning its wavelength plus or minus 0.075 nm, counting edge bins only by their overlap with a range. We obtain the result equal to -0.09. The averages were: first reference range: 6.87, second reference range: 7.73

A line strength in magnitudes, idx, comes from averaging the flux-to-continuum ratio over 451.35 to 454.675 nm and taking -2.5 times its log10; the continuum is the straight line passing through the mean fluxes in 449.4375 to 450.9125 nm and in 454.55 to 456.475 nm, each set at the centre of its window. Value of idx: 0.08 mag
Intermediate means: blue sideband 7.88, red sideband 8.2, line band 7.48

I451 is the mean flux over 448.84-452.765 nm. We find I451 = 7.8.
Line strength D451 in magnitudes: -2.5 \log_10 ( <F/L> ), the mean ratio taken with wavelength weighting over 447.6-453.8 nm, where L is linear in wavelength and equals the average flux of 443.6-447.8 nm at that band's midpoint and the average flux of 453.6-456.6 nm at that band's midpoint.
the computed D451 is 0.02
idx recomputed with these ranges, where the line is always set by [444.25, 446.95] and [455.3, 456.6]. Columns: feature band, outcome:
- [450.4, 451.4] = -0.04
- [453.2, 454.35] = 0.10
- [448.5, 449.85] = -0.02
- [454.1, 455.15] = 0.04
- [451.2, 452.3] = 0.02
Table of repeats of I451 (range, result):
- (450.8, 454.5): 7.53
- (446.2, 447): 7.37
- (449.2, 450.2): 7.61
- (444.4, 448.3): 7.25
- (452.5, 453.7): 6.88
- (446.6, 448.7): 7.57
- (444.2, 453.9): 7.46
